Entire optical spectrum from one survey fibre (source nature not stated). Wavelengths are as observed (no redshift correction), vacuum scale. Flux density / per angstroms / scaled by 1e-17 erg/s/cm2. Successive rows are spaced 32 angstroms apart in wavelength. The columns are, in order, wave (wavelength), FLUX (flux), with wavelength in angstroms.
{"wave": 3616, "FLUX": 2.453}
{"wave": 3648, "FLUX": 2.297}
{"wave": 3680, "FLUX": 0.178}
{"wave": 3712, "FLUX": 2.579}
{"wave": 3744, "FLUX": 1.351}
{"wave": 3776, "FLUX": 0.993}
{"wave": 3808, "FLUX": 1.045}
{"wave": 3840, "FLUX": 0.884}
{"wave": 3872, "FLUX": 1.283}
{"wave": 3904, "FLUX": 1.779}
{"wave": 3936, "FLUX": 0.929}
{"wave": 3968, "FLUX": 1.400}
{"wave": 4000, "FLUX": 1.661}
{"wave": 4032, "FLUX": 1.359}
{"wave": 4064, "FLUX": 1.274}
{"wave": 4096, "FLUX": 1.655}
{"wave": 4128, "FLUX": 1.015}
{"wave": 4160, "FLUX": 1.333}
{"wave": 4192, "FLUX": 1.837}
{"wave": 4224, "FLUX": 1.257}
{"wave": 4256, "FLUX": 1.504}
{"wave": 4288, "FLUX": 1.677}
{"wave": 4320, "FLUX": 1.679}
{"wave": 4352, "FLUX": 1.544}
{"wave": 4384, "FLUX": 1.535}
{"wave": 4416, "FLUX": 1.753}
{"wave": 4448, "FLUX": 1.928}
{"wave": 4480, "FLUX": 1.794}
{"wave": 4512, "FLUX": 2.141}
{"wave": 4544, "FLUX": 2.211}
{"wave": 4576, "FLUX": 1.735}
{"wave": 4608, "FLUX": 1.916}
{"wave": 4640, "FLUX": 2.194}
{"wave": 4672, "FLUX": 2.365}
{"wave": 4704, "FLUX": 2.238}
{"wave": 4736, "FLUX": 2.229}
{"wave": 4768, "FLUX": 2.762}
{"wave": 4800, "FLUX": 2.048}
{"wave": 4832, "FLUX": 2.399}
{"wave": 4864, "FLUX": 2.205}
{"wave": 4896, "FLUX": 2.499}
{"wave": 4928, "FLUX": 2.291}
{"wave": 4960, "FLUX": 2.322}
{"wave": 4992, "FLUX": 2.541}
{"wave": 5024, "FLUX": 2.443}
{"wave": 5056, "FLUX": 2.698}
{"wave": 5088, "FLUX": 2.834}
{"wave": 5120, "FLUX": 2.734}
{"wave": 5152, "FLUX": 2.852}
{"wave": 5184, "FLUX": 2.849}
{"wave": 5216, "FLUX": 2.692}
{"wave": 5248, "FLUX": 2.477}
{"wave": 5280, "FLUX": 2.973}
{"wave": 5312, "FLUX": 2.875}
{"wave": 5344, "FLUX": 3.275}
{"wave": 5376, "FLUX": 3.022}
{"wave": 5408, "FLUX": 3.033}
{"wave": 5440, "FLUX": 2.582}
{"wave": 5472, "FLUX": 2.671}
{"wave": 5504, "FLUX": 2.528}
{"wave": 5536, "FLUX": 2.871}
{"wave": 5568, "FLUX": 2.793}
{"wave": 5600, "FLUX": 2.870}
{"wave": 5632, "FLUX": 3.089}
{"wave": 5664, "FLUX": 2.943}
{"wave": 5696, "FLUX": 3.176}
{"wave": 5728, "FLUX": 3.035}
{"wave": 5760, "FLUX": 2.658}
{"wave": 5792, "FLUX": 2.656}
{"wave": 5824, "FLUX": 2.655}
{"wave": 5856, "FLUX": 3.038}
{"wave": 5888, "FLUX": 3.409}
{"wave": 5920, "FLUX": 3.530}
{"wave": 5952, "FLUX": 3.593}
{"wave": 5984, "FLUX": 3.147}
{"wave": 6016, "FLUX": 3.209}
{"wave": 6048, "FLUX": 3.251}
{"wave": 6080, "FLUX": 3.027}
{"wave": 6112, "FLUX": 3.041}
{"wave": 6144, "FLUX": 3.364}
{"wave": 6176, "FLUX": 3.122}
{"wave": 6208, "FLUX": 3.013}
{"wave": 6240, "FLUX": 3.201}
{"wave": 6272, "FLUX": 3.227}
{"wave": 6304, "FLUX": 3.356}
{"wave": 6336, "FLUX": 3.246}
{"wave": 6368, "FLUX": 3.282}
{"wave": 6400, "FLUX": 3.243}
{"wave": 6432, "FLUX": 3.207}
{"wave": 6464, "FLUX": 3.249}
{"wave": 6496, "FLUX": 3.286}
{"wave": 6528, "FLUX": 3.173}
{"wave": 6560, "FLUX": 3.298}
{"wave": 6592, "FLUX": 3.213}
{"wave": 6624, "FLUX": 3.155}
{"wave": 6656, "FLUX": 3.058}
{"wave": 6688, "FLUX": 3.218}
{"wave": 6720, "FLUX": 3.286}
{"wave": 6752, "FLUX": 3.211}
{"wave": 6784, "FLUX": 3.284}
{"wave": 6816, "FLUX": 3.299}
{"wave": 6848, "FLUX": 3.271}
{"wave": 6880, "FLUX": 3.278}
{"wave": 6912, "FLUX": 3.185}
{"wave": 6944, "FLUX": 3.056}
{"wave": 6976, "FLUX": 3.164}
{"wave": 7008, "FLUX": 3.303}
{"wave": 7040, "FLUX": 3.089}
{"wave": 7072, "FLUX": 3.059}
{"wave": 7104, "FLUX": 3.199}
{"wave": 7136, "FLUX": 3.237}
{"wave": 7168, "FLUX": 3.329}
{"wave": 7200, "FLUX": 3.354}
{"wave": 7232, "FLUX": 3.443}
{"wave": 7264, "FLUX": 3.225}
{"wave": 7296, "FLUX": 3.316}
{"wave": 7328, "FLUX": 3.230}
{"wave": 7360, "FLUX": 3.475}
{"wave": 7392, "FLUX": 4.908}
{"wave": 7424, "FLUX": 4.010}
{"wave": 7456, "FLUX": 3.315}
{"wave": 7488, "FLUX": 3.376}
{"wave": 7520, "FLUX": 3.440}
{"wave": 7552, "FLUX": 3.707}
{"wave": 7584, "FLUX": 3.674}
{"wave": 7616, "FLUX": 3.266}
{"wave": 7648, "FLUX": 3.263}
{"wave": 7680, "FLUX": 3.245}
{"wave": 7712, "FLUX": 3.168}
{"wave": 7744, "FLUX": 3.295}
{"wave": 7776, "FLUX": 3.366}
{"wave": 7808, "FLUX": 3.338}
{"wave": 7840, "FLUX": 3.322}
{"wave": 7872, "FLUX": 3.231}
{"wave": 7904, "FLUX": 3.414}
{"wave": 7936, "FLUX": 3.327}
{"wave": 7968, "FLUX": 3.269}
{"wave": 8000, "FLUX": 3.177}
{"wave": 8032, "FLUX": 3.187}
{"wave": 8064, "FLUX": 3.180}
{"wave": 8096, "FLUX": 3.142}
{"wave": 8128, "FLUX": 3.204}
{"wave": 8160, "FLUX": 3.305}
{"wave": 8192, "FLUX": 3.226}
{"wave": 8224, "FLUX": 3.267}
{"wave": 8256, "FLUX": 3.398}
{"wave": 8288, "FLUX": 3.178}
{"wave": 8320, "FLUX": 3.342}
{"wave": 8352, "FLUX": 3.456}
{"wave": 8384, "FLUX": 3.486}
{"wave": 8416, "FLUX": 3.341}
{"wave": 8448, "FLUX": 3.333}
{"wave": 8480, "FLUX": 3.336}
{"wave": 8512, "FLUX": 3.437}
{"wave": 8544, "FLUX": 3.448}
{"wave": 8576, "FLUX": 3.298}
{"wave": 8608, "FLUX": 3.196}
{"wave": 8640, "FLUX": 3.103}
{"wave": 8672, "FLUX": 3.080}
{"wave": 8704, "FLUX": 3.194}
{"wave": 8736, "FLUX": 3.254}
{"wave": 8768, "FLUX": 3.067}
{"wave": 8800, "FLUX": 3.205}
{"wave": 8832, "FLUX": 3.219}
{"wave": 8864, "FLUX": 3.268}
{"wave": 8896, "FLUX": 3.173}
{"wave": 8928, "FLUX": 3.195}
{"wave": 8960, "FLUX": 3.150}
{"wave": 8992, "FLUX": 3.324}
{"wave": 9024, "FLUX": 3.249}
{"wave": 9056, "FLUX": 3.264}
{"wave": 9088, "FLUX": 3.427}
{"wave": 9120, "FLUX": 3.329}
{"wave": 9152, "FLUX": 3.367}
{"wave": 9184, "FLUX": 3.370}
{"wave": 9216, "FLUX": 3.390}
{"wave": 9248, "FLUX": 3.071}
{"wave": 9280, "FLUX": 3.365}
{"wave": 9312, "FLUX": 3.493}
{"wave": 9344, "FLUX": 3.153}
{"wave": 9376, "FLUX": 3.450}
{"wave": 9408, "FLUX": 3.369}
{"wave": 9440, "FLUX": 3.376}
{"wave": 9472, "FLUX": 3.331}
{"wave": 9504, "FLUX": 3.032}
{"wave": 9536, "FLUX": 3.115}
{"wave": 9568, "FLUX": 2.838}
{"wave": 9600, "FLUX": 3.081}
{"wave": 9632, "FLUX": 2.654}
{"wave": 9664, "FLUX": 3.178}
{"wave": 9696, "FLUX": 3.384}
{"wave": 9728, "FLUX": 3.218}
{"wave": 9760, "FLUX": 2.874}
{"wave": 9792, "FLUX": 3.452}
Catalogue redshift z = 0.13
